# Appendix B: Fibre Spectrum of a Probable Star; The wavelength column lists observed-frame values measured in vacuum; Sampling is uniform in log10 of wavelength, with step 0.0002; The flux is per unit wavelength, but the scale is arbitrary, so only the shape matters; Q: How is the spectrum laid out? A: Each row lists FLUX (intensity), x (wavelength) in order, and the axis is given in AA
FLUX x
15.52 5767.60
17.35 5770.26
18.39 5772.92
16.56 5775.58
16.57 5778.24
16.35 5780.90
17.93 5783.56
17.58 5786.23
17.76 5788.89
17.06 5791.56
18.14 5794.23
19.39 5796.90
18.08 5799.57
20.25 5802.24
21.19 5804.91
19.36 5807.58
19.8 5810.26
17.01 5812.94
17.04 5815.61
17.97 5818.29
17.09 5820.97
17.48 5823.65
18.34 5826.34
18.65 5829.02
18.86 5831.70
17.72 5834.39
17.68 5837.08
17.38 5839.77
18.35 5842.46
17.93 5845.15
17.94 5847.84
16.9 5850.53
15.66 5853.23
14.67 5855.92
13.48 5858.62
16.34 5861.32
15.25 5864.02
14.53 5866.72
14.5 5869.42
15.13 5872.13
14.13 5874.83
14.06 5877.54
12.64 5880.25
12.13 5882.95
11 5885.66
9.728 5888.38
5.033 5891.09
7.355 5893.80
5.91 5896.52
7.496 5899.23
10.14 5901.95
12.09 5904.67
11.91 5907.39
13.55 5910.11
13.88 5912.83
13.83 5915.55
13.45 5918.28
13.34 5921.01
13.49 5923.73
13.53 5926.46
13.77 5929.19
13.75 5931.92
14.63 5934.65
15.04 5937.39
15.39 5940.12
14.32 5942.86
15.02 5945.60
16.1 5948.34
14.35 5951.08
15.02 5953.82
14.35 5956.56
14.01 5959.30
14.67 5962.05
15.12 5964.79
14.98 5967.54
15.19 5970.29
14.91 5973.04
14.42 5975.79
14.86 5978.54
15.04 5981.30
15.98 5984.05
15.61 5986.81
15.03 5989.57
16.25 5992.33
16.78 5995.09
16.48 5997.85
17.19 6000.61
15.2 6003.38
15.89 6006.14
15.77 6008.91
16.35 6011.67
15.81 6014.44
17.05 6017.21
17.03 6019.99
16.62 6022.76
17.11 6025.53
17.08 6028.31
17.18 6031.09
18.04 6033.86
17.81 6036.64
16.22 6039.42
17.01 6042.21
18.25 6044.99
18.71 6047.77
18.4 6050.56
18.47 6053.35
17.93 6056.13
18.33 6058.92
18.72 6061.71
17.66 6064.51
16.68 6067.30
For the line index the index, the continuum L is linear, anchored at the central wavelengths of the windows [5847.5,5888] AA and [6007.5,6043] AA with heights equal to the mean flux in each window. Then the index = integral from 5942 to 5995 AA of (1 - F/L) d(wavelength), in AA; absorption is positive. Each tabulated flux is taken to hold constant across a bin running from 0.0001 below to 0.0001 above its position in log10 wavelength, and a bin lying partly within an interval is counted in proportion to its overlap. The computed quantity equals 2.9 AA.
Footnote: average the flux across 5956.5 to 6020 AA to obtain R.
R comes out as 15.6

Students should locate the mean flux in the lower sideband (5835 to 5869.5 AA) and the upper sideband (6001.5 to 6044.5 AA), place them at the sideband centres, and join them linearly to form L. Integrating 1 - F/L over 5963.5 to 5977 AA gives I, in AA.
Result 1.3 AA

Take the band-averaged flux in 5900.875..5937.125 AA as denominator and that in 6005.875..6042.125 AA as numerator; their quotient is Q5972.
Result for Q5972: 1.3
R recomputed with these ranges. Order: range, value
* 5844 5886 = 14.8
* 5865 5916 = 11.5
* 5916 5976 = 14.5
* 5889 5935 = 11.5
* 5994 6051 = 16.9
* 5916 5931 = 13.5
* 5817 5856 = 17.6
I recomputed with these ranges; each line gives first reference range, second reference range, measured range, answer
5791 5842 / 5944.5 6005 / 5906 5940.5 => 5.34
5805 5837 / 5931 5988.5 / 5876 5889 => 3.64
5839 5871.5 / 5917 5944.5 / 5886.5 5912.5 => 9.42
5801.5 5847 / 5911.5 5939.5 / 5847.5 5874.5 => 2.32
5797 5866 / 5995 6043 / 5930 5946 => 2.30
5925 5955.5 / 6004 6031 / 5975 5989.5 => 0.42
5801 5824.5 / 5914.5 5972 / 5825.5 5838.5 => -0.18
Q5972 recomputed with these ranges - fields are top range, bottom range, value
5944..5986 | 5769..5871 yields 0.86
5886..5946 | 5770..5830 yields 0.67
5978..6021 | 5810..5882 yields 0.97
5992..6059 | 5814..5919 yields 1.19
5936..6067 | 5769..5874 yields 0.94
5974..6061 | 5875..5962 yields 1.32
